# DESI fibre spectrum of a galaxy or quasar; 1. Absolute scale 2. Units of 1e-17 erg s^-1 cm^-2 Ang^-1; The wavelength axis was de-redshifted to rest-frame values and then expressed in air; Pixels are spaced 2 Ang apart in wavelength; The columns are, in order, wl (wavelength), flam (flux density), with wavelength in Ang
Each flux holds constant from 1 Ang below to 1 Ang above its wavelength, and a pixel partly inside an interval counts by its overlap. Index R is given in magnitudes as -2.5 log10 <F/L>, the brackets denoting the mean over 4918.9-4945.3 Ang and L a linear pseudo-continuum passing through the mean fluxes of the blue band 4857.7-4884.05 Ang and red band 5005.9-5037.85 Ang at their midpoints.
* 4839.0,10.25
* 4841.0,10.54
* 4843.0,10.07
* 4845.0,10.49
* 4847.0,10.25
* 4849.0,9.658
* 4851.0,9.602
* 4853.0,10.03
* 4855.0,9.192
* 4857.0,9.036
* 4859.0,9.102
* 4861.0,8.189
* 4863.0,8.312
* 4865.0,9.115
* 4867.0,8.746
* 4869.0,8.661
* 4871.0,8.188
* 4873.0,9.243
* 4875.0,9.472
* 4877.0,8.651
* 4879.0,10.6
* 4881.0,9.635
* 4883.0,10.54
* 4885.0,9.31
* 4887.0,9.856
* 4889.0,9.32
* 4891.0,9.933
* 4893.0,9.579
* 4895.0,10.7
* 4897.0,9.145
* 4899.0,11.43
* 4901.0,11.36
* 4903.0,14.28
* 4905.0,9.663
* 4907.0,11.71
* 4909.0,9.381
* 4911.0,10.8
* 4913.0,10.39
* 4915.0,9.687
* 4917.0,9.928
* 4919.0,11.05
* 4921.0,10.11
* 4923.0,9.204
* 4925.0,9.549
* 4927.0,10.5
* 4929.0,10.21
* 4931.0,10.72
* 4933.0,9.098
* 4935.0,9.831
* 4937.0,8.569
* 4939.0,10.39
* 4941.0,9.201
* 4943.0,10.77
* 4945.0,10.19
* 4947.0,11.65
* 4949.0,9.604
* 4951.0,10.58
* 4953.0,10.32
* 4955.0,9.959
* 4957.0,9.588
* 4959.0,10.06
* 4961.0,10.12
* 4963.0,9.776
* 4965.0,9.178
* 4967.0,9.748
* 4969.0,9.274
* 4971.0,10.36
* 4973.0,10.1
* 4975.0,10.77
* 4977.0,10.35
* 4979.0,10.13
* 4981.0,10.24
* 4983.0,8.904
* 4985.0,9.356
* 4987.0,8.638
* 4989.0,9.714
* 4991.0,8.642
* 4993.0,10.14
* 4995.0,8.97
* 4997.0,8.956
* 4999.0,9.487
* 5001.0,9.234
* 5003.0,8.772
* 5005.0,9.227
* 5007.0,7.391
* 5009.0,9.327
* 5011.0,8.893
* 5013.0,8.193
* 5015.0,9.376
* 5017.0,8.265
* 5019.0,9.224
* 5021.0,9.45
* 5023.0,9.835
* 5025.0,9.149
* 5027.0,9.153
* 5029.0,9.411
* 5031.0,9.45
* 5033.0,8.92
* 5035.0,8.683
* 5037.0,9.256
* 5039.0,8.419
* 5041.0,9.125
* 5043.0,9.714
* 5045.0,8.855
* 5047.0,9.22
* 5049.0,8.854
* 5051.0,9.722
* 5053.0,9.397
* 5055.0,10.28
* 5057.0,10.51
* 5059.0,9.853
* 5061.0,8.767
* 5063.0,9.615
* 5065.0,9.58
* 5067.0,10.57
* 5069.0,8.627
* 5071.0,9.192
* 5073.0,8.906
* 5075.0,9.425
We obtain -0.10 mag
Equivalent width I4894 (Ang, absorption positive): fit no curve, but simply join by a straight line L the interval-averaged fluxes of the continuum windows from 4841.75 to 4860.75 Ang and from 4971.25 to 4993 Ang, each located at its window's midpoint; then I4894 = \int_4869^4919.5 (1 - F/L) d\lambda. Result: -2.2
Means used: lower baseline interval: 9.67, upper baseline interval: 9.73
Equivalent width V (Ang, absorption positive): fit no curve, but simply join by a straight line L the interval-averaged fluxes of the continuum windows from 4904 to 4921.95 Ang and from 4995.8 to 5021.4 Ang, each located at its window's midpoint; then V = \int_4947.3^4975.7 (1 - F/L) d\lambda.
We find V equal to -1.2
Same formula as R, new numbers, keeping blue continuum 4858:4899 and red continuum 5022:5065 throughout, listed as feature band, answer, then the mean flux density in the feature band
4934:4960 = -0.08 mag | 10.1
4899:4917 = -0.16 mag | 10.9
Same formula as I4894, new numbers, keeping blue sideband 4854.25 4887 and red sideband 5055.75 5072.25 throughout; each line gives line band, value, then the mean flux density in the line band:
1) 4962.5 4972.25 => -0.3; 9.67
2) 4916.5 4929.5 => -1.1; 10.1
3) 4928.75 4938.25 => -0.4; 9.66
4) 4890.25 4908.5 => -3.2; 10.8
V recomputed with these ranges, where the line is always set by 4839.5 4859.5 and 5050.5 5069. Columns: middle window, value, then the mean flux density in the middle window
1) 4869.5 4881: 0.7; 9.24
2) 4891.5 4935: -2.6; 10.4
